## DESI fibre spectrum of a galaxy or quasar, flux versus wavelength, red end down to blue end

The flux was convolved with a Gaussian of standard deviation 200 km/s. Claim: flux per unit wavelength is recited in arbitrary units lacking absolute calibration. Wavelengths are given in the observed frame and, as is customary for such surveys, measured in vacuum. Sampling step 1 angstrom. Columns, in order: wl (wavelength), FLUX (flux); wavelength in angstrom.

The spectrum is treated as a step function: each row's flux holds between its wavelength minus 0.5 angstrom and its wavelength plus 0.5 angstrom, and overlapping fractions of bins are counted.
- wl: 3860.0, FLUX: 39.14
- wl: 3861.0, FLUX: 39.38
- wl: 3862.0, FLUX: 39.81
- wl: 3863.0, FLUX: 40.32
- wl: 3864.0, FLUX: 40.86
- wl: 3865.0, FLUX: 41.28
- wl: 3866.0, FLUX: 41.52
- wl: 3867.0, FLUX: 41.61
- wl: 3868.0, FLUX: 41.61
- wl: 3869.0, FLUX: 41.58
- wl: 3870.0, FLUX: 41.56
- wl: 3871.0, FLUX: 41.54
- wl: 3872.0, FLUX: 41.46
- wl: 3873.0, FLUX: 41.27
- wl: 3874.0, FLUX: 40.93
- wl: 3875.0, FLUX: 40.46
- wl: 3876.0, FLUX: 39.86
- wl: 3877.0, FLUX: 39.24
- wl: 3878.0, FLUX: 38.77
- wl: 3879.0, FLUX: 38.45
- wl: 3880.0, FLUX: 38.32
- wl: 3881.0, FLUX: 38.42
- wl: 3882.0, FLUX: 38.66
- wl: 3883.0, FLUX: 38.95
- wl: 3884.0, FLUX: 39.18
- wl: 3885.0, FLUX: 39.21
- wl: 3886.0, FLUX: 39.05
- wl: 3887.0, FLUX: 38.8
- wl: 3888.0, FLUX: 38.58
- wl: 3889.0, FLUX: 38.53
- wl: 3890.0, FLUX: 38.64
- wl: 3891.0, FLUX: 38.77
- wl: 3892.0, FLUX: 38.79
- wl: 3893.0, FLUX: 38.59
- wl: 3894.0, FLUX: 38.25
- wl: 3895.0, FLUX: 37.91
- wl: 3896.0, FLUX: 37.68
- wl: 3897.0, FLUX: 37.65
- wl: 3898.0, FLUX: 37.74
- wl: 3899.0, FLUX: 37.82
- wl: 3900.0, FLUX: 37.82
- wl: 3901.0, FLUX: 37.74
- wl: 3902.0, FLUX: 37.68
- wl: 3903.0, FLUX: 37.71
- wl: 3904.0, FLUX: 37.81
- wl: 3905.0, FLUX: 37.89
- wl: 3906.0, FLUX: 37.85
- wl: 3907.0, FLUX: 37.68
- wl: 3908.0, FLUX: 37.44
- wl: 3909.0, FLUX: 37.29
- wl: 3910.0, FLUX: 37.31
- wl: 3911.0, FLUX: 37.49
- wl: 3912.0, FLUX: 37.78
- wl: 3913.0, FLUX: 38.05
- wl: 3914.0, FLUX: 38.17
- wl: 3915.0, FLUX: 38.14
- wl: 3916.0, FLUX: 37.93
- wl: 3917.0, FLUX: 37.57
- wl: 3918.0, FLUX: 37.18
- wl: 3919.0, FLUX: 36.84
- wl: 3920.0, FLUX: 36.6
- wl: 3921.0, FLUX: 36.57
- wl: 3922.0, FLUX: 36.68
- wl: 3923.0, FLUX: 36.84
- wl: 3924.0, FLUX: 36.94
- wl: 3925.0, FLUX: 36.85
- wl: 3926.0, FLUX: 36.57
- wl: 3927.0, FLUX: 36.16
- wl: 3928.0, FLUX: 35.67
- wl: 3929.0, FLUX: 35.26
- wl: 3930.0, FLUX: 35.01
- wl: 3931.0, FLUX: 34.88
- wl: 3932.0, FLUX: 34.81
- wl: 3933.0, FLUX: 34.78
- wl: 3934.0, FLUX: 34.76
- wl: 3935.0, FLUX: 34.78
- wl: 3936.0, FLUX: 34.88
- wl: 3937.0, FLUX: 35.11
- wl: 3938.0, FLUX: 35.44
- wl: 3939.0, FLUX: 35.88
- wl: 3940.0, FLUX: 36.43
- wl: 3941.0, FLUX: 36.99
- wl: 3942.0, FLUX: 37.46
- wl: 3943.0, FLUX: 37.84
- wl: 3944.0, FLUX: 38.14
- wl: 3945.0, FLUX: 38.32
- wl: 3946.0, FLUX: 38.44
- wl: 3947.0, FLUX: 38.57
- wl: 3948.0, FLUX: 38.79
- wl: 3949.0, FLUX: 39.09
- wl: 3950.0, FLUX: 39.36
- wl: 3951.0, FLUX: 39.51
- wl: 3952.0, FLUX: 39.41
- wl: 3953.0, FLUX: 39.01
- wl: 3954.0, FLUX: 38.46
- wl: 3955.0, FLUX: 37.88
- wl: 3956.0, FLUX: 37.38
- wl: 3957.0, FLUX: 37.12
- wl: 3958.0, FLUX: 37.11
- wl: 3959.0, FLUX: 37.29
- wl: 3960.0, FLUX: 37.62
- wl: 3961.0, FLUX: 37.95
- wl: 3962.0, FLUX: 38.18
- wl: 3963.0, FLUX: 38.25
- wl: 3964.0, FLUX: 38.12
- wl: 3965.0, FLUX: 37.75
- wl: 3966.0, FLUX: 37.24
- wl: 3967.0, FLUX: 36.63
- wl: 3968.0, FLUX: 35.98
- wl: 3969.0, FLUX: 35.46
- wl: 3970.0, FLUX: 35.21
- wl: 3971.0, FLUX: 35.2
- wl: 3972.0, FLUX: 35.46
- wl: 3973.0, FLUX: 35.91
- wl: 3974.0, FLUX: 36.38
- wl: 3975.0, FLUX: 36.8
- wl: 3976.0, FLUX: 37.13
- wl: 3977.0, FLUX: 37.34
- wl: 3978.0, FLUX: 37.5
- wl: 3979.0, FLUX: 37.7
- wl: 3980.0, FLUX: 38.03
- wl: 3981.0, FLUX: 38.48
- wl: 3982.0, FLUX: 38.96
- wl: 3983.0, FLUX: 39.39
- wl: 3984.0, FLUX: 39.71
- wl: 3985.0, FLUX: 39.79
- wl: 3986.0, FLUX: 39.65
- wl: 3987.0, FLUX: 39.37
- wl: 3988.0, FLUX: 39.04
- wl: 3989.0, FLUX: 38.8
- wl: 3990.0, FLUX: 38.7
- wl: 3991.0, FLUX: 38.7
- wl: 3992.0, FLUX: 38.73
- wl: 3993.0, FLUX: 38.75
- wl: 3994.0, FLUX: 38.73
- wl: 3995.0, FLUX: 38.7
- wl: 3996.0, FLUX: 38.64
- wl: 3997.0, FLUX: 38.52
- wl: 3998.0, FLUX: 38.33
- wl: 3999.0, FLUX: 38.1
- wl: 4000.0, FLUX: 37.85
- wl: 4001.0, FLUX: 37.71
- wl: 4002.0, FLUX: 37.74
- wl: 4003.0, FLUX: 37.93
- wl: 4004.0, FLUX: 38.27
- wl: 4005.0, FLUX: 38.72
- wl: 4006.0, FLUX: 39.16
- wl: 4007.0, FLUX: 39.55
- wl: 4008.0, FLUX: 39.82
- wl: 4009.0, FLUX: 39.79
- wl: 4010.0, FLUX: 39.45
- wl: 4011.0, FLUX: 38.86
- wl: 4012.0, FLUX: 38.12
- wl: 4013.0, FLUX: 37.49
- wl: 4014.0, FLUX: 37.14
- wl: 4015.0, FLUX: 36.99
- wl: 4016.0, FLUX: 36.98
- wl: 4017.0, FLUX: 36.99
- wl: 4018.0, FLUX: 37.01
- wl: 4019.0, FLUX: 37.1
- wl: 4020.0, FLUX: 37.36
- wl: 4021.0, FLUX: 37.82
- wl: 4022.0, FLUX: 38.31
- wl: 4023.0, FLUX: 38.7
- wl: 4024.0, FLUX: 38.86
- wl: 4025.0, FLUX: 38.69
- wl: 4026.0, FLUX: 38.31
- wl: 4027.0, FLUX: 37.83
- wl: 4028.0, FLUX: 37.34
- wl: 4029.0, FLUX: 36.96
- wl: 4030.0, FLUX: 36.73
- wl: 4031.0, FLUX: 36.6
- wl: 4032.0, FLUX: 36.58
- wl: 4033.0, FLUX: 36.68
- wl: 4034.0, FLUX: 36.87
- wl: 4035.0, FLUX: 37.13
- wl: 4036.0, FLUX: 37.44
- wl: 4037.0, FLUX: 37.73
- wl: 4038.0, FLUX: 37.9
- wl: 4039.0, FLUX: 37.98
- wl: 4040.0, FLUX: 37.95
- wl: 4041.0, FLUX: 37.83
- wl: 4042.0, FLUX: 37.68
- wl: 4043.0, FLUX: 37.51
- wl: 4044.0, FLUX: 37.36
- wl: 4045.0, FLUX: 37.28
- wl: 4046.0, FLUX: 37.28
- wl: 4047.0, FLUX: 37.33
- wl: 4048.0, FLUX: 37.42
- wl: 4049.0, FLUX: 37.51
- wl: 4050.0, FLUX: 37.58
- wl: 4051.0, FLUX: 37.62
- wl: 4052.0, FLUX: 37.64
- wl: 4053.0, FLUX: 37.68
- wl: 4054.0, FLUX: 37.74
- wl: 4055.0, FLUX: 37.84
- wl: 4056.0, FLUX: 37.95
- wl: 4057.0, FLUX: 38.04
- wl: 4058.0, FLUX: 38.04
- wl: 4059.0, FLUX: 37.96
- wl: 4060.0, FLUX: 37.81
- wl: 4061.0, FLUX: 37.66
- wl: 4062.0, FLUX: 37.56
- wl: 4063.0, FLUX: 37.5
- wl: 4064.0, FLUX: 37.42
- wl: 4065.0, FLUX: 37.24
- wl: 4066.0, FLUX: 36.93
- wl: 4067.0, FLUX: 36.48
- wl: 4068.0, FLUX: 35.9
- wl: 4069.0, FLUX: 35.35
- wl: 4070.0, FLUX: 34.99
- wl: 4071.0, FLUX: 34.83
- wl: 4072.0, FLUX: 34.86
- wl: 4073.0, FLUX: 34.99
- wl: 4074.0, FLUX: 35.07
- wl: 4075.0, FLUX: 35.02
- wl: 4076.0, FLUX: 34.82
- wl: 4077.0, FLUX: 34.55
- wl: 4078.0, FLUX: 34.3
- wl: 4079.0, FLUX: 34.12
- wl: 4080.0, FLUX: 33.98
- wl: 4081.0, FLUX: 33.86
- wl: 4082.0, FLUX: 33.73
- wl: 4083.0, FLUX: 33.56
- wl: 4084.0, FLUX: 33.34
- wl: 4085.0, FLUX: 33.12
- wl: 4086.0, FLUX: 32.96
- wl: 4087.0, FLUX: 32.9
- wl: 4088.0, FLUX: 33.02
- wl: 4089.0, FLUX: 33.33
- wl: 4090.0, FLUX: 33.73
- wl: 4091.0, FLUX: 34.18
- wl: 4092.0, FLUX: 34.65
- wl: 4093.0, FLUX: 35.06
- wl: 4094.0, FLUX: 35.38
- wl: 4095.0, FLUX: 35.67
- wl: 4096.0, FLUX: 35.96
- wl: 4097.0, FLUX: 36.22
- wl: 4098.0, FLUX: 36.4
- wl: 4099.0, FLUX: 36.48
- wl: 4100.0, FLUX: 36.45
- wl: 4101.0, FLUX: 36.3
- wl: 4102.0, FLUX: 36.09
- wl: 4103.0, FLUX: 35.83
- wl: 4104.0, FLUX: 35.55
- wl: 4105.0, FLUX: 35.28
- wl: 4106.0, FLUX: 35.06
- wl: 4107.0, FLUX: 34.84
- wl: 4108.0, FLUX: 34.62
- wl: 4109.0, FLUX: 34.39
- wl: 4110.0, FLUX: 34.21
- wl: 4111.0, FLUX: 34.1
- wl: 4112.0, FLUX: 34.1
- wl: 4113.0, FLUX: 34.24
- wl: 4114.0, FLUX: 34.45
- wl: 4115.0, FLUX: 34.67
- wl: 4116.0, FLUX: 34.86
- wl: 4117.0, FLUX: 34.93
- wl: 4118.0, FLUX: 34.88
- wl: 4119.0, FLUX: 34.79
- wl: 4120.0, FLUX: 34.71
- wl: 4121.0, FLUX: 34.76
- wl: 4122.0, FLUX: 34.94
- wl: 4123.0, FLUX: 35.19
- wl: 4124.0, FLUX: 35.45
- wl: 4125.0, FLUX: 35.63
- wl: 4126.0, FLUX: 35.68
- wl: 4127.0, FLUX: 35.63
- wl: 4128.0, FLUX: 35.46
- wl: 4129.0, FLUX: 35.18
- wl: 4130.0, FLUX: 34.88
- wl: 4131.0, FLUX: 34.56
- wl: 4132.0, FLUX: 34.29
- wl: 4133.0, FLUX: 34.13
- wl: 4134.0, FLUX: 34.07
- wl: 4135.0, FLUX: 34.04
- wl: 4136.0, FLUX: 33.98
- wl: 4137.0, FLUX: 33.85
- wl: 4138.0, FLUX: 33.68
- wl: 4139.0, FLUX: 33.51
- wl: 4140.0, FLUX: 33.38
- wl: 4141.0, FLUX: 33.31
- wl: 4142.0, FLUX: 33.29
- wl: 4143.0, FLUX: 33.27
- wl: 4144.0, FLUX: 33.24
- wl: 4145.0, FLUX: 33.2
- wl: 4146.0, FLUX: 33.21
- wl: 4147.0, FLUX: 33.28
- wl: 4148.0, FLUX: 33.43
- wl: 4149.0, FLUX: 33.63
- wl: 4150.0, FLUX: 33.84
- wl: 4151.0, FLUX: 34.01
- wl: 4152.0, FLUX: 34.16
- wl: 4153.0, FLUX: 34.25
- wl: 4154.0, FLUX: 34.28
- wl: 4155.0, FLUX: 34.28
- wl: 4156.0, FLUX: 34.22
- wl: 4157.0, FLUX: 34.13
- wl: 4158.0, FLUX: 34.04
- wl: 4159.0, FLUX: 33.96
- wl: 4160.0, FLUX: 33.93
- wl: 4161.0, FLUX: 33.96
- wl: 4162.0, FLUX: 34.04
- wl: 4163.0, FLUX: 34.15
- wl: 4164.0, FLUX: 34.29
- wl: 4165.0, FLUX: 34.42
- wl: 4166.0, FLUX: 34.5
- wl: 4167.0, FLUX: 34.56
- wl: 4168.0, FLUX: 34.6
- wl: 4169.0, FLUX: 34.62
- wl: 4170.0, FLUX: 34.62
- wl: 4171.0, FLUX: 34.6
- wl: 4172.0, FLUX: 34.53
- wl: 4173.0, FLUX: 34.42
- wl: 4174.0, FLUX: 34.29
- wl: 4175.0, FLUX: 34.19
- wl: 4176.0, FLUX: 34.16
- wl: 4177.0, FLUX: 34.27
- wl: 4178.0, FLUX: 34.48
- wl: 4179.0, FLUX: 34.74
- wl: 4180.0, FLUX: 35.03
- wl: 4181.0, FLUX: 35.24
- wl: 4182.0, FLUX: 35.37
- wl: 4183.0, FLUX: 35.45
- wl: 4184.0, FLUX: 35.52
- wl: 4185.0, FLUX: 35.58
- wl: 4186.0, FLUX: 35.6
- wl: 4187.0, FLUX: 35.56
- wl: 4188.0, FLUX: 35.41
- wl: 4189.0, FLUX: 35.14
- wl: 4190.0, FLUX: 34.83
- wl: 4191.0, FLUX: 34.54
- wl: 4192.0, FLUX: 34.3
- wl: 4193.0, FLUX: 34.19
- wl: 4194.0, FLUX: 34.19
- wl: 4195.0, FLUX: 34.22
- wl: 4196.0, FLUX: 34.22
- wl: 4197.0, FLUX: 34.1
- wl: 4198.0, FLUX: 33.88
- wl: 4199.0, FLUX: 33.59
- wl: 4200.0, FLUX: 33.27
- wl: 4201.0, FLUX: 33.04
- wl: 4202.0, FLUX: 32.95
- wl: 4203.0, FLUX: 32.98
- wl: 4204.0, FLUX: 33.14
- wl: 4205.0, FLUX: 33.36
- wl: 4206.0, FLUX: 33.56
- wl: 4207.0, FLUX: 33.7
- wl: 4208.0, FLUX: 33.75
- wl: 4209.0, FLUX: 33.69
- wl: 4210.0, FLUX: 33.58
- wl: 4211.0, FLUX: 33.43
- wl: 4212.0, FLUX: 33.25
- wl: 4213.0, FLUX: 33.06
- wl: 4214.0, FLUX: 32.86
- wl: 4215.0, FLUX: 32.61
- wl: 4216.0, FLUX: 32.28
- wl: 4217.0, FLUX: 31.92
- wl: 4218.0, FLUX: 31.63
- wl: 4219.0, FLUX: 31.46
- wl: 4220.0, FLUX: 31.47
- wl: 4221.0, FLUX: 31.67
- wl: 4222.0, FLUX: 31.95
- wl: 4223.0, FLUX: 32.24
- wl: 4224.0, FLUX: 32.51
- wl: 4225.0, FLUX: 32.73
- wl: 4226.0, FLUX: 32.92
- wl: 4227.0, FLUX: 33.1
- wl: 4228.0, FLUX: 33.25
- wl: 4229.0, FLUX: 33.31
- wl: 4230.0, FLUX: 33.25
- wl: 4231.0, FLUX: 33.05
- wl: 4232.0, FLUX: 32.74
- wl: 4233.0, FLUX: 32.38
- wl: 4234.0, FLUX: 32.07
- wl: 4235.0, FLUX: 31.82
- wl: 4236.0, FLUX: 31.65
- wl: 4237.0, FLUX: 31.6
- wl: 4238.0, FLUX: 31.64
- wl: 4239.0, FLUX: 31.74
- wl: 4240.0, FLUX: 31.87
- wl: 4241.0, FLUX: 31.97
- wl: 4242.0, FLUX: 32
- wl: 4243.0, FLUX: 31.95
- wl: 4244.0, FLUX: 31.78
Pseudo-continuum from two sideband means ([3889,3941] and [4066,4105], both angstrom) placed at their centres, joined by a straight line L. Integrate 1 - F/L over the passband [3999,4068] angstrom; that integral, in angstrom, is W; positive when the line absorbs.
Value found -4.3 angstrom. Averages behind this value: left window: 37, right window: 34.8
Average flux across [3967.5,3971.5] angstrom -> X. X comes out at 35.5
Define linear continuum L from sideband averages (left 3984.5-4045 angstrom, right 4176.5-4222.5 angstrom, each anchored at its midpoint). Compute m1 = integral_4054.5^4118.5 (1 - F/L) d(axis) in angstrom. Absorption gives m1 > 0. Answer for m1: 1.95 angstrom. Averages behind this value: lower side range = 38.1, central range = 35.3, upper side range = 33.8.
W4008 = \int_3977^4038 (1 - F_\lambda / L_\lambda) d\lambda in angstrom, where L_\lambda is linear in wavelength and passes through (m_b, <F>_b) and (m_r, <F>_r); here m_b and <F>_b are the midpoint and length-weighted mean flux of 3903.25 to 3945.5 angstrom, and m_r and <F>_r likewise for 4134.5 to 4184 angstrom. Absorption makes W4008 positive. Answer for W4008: -4.0 angstrom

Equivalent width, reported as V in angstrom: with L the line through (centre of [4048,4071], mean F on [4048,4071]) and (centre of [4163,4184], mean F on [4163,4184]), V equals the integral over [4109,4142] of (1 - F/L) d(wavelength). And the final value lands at 1.1 angstrom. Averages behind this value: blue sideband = 37.2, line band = 34.5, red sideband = 34.6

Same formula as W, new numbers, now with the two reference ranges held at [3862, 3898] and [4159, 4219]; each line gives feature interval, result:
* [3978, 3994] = -0.5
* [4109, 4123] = 0.3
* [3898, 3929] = 1.3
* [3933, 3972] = 1.1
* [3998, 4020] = -0.5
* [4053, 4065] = -0.4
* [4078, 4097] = 0.9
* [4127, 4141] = 0.3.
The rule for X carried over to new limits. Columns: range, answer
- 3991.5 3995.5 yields 38.7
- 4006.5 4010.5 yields 39.7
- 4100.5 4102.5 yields 36.2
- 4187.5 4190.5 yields 35.1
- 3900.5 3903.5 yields 37.7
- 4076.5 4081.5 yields 34.2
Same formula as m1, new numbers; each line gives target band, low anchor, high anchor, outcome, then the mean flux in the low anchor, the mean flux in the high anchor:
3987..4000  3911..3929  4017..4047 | -0.4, 37.1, 37.5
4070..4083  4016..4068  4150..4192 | 0.8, 37.5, 34.6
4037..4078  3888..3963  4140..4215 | -1.5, 37.4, 34.1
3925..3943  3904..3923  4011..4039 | 0.9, 37.5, 37.5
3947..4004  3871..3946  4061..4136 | -2.0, 37.6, 35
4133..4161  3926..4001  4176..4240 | 0.5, 37.5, 33.4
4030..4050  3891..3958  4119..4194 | -0.8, 37.3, 34.4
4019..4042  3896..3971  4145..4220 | -1.1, 37.2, 34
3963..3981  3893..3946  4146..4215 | -0.2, 37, 34.2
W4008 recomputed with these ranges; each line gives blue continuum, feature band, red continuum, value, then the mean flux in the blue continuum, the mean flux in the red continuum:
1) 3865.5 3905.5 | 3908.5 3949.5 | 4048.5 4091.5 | 1.65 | 39.2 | 35.7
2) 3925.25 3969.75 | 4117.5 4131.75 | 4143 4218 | -0.14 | 37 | 34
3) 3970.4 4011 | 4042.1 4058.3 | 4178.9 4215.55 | -0.22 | 38.3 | 34.1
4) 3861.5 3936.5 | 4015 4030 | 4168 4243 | -0.58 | 38.2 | 33.5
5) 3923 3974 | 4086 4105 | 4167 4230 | -0.03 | 36.9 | 33.8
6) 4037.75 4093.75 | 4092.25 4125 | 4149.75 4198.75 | 0.22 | 36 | 34.5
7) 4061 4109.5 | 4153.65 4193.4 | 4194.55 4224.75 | -1.20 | 35.1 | 33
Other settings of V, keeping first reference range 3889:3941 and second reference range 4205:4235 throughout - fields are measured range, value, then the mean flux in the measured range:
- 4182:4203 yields -0.85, 34.5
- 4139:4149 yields 0.14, 33.3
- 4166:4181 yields -0.52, 34.5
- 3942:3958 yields -0.83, 38.4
